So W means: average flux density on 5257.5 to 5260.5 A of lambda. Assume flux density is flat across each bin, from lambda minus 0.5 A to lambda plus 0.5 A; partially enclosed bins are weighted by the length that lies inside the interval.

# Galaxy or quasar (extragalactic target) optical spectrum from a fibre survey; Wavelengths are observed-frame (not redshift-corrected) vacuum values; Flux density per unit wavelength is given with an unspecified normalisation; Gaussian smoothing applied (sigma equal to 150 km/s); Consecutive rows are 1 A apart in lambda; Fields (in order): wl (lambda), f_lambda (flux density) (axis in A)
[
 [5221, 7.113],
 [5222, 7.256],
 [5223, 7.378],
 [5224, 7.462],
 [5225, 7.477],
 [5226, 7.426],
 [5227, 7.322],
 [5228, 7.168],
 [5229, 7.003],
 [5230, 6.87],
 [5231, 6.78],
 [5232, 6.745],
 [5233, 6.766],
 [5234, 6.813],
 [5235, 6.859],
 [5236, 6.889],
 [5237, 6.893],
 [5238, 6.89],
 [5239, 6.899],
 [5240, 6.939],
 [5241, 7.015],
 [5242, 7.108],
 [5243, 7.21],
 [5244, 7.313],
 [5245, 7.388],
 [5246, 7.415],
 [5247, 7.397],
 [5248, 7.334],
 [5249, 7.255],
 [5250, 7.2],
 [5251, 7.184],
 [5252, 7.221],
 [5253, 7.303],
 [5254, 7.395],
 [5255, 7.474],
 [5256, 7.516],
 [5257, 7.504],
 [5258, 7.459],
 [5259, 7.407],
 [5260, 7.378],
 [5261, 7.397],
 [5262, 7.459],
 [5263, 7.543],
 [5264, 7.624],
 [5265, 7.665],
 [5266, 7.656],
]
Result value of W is 7.41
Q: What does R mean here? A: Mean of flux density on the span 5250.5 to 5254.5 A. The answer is 7.28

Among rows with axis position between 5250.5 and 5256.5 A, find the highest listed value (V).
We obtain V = 7.516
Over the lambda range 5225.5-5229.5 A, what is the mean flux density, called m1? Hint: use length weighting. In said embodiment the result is 7.23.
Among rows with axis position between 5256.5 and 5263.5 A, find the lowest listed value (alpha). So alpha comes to 7.378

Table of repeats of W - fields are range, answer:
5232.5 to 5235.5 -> 6.81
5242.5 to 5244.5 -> 7.26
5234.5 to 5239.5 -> 6.89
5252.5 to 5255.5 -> 7.39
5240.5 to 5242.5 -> 7.06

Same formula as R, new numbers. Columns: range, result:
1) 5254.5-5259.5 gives 7.47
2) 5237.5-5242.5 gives 6.97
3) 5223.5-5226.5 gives 7.46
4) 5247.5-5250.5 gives 7.26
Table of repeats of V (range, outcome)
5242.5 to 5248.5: 7.415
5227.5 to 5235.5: 7.168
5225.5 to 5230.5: 7.426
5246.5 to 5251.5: 7.397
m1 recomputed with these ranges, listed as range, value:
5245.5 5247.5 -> 7.41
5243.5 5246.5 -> 7.37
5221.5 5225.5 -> 7.39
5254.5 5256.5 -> 7.5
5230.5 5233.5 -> 6.76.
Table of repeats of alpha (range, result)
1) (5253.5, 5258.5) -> 7.395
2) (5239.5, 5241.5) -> 6.939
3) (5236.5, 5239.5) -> 6.89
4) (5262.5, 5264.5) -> 7.543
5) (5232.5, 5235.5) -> 6.766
